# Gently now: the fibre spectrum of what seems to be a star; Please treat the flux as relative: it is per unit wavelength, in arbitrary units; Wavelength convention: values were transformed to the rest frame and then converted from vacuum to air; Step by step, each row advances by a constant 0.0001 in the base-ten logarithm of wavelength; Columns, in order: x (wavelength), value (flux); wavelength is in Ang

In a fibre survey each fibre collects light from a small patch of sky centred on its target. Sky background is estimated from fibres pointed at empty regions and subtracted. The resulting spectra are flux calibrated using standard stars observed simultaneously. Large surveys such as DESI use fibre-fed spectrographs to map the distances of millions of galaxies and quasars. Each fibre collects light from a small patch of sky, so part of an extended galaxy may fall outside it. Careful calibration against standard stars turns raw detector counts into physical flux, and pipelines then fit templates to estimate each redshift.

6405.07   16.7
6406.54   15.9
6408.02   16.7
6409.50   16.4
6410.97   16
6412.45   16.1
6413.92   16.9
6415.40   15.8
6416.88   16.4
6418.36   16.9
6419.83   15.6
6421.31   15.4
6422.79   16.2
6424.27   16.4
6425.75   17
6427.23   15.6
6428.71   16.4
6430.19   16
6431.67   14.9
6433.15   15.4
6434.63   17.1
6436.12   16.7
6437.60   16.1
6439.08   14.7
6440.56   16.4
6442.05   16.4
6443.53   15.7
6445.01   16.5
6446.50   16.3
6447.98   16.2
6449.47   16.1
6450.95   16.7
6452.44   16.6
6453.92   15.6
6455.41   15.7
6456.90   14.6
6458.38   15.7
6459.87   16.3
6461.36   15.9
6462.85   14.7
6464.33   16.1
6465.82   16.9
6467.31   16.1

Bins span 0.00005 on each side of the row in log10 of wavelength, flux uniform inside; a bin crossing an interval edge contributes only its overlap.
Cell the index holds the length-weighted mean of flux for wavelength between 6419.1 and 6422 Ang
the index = 15.5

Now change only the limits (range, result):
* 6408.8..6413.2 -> 16.2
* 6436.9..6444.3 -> 15.9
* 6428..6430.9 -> 16.2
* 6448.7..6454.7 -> 16.2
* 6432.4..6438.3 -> 16.3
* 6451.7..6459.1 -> 15.7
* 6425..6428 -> 16.3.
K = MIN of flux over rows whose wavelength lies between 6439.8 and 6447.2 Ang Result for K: 15.7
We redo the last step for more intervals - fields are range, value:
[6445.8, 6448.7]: 16.2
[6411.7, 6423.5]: 15.4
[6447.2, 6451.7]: 16.1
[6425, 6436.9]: 14.9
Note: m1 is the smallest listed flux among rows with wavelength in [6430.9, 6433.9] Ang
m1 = 14.9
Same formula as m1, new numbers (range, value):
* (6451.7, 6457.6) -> 14.6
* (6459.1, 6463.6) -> 14.7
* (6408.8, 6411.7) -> 16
